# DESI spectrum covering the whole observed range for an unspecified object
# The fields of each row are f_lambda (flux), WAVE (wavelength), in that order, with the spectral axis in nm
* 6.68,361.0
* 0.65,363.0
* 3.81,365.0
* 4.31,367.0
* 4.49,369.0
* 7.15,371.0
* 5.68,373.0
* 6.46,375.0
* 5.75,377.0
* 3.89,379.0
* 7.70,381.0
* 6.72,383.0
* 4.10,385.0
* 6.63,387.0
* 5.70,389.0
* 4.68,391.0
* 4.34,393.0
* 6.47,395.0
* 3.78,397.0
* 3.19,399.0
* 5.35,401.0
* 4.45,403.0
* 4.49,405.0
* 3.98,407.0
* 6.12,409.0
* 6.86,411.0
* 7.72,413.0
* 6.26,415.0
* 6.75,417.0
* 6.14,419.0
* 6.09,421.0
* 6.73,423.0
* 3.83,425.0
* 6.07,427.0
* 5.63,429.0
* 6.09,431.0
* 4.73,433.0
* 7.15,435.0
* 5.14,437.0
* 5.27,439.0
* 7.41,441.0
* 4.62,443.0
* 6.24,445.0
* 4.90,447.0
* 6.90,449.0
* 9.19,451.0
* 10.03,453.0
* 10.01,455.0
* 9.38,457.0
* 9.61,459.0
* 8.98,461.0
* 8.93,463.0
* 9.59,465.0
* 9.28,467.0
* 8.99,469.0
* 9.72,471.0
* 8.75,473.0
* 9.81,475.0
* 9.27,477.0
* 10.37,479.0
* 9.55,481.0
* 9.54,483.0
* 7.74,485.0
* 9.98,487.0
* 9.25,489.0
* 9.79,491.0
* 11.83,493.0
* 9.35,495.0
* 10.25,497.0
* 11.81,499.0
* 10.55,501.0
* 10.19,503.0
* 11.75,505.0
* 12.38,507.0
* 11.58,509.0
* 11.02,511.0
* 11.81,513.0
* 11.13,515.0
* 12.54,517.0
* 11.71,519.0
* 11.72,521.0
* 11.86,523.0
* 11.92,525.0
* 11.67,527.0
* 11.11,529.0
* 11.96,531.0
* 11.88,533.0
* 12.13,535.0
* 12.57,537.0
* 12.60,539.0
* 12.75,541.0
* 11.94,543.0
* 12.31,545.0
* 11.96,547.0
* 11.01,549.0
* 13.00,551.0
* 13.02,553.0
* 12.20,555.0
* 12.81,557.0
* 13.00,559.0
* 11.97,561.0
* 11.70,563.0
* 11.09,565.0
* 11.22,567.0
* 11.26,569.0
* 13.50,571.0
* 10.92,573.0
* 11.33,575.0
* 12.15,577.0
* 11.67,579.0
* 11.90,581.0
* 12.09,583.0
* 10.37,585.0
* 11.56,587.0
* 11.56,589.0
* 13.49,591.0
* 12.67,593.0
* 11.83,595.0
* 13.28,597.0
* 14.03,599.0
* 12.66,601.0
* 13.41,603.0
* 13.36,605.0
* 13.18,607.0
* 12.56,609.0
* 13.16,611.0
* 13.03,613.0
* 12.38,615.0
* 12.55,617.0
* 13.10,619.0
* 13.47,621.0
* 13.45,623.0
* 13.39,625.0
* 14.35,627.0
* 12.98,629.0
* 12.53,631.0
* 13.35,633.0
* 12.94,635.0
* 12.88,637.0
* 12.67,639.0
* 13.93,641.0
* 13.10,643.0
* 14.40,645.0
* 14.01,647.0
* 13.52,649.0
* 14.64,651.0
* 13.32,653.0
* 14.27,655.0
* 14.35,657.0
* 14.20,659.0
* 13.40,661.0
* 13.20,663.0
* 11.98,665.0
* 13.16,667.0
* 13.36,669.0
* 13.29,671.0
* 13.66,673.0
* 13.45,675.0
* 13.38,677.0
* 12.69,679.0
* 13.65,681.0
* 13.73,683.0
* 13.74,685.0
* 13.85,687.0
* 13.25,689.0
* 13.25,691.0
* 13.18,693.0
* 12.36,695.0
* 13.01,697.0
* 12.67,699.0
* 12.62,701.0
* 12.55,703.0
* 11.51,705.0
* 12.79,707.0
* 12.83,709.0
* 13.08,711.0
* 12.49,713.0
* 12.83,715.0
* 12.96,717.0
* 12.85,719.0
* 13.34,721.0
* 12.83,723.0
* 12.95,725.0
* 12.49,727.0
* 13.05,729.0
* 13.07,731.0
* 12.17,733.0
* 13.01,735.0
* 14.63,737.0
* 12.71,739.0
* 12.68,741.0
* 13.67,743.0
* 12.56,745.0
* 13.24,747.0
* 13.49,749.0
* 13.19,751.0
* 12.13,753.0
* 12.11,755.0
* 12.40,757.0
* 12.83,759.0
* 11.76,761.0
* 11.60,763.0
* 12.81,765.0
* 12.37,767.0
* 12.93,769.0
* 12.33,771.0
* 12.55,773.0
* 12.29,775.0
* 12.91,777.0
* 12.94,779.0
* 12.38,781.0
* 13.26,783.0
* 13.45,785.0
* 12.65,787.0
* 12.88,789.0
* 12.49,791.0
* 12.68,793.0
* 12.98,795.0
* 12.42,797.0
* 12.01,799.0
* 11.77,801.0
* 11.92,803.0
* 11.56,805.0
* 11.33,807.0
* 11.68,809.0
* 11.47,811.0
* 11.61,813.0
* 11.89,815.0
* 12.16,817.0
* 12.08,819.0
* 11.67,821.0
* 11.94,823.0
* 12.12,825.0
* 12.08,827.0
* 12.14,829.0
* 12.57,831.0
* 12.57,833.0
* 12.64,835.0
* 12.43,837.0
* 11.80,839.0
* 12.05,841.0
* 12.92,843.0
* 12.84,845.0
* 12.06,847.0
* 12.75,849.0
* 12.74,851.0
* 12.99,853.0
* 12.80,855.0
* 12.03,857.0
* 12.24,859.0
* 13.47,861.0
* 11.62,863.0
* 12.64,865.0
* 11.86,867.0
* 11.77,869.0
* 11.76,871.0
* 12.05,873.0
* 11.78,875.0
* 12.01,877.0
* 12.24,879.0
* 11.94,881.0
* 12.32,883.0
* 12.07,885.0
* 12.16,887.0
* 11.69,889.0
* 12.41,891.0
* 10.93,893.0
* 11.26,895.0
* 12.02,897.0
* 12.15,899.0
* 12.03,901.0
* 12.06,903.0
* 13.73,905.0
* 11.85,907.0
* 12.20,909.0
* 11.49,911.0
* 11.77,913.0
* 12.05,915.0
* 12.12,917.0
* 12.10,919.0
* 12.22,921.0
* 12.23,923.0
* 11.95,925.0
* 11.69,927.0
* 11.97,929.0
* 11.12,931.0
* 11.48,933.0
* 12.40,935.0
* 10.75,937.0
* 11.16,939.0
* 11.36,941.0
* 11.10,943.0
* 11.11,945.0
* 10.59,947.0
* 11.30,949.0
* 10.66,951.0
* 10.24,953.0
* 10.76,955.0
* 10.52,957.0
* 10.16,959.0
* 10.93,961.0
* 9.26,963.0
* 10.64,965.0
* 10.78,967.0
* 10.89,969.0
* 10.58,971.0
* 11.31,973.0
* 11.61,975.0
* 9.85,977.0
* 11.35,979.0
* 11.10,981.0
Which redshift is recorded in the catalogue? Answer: 0.127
